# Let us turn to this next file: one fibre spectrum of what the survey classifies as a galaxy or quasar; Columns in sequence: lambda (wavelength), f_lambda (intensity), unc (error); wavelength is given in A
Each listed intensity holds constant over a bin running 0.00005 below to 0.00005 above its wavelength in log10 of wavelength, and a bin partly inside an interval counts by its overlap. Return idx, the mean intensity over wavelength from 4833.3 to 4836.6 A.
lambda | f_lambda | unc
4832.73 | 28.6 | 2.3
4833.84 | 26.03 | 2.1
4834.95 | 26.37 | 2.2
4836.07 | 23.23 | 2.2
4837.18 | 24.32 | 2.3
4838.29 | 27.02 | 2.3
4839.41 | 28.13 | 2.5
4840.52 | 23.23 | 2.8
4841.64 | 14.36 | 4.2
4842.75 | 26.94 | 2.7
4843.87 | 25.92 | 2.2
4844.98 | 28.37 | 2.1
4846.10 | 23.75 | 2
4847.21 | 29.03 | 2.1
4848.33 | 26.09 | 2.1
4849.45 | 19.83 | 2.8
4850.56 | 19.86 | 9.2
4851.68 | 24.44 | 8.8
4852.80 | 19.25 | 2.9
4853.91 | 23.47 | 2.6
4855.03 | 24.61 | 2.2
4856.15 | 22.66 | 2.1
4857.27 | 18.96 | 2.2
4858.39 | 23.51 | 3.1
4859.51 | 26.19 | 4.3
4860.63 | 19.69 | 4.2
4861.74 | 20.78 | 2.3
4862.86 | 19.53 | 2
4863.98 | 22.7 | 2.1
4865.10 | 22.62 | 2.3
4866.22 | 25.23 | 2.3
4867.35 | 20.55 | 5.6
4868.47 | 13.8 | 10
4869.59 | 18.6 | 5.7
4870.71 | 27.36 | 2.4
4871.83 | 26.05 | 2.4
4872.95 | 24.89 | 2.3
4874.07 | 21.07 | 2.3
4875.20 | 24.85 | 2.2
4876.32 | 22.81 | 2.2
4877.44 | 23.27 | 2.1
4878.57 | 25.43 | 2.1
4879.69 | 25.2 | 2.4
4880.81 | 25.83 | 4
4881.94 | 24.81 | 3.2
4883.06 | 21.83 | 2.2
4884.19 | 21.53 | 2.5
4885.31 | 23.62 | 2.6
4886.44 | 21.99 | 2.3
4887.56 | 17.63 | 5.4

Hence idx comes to 25.2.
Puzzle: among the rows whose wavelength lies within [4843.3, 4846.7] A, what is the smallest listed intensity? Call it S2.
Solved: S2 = 23.75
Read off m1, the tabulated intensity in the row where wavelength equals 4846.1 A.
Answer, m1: 23.75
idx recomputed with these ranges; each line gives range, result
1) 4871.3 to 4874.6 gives 24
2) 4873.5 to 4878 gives 23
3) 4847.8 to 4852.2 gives 22.5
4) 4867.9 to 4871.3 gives 20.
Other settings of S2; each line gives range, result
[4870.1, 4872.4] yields 26.05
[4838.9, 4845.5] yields 14.36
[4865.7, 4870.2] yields 13.8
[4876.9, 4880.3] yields 23.27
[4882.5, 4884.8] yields 21.53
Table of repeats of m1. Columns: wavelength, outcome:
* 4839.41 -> 28.13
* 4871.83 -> 26.05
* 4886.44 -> 21.99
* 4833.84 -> 26.03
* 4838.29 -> 27.02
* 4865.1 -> 22.62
